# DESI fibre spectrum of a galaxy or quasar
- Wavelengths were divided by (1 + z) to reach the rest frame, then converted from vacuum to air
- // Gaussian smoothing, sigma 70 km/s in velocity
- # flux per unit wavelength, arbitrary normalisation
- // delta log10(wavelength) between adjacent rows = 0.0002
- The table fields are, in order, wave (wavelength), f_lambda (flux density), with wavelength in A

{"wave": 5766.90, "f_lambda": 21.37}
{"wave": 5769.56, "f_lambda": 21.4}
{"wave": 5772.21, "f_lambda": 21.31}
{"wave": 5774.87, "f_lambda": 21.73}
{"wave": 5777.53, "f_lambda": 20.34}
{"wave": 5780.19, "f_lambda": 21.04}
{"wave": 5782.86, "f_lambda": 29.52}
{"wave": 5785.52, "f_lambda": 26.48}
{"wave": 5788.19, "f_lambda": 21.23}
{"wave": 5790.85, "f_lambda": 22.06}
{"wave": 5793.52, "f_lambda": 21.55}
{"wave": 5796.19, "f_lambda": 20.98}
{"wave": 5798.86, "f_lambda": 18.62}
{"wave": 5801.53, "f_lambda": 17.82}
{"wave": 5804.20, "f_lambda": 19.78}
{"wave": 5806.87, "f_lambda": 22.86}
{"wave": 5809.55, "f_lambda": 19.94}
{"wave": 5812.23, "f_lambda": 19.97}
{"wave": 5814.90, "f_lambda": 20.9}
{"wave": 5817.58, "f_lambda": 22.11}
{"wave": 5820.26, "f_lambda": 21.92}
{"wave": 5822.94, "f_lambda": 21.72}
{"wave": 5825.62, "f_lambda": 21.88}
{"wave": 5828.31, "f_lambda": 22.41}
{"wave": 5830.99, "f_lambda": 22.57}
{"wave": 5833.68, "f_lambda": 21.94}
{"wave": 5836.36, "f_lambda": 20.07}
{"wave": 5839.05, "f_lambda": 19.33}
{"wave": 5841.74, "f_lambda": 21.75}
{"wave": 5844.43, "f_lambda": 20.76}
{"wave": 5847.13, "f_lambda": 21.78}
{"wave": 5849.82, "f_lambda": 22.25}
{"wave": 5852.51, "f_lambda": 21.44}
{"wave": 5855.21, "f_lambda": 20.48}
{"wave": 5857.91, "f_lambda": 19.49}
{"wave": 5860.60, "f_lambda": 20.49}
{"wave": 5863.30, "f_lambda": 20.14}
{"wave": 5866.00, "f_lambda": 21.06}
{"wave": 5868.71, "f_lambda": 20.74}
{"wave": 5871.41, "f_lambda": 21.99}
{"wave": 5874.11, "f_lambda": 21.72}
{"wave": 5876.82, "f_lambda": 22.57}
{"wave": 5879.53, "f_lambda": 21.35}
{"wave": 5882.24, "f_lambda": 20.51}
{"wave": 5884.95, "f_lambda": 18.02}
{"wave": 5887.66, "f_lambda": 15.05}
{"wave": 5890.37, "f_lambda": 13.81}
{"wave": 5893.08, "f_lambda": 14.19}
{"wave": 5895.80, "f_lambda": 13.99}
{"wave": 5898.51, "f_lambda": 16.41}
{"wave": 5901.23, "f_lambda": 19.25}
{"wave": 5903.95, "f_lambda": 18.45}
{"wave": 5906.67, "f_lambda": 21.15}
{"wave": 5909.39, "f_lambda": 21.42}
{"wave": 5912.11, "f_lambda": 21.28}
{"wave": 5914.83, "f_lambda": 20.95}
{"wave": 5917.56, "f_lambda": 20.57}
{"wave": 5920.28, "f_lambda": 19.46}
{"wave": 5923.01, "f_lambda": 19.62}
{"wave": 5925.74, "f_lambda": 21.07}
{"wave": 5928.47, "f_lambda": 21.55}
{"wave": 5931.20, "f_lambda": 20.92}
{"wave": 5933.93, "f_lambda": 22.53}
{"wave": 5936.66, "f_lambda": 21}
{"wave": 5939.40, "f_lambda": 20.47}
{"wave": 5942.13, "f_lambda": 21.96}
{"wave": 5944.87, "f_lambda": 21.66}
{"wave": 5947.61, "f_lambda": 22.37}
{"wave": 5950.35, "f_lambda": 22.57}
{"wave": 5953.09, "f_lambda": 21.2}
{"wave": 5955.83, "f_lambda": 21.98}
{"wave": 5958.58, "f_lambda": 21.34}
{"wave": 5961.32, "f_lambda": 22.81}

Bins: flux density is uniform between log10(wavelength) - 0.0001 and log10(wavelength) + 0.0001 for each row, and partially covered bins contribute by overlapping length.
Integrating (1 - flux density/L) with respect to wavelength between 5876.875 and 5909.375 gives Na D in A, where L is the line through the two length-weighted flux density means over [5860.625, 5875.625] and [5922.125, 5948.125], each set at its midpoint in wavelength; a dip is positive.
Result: 5.11 A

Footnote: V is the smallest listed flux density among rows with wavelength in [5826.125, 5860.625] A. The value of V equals 19.33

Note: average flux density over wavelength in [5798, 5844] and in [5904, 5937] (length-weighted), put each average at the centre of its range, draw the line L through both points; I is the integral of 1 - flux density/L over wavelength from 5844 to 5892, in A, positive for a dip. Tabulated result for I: 1.7 A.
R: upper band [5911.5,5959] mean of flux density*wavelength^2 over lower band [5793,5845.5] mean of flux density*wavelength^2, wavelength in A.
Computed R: 1.06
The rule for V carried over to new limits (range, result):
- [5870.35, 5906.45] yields 13.81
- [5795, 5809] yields 17.82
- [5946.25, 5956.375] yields 21.2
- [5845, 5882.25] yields 19.49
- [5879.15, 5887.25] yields 18.02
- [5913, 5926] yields 19.46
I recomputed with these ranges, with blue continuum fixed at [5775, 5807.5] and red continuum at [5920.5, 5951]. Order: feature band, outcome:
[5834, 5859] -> 0.9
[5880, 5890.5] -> 1.9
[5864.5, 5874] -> 0.1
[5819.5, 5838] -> 0.0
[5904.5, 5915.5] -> 0.2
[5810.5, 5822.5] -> 0.3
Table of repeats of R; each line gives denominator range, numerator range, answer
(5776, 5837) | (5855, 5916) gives 0.92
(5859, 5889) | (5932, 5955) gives 1.09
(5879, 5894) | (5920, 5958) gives 1.28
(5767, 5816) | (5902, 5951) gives 1.02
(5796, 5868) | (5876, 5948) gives 0.97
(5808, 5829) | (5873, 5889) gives 0.95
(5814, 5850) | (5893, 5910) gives 0.85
